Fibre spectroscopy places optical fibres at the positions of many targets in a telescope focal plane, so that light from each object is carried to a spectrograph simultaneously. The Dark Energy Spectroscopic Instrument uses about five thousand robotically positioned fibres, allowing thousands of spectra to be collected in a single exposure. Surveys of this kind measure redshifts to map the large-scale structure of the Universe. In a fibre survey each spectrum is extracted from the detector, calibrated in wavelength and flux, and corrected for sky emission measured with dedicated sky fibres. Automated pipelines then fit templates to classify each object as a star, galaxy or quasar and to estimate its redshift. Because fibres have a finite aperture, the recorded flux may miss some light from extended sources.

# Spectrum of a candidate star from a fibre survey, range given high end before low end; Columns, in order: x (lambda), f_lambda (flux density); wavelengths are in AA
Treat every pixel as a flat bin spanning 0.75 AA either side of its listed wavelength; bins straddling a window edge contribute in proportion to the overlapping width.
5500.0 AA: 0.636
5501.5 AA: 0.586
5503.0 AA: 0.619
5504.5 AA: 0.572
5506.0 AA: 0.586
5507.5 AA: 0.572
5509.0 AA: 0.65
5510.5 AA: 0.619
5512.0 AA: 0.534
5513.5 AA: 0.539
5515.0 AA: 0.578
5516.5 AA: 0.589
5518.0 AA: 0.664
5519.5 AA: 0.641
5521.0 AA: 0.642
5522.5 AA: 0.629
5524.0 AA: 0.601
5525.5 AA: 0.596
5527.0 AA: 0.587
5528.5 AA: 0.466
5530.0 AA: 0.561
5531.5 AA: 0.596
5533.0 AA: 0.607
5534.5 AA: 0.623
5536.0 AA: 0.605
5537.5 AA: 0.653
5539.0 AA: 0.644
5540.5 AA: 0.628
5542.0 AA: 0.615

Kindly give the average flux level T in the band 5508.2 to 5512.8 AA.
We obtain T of 0.6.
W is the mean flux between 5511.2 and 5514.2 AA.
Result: 0.538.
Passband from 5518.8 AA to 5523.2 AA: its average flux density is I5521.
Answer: 0.637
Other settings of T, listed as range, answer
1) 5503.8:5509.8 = 0.595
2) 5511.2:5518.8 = 0.581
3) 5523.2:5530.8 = 0.563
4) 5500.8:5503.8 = 0.602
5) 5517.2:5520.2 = 0.652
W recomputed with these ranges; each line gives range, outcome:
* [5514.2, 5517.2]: 0.583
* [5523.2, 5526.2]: 0.599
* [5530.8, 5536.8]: 0.608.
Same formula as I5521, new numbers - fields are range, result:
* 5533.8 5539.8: 0.631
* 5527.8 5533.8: 0.559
